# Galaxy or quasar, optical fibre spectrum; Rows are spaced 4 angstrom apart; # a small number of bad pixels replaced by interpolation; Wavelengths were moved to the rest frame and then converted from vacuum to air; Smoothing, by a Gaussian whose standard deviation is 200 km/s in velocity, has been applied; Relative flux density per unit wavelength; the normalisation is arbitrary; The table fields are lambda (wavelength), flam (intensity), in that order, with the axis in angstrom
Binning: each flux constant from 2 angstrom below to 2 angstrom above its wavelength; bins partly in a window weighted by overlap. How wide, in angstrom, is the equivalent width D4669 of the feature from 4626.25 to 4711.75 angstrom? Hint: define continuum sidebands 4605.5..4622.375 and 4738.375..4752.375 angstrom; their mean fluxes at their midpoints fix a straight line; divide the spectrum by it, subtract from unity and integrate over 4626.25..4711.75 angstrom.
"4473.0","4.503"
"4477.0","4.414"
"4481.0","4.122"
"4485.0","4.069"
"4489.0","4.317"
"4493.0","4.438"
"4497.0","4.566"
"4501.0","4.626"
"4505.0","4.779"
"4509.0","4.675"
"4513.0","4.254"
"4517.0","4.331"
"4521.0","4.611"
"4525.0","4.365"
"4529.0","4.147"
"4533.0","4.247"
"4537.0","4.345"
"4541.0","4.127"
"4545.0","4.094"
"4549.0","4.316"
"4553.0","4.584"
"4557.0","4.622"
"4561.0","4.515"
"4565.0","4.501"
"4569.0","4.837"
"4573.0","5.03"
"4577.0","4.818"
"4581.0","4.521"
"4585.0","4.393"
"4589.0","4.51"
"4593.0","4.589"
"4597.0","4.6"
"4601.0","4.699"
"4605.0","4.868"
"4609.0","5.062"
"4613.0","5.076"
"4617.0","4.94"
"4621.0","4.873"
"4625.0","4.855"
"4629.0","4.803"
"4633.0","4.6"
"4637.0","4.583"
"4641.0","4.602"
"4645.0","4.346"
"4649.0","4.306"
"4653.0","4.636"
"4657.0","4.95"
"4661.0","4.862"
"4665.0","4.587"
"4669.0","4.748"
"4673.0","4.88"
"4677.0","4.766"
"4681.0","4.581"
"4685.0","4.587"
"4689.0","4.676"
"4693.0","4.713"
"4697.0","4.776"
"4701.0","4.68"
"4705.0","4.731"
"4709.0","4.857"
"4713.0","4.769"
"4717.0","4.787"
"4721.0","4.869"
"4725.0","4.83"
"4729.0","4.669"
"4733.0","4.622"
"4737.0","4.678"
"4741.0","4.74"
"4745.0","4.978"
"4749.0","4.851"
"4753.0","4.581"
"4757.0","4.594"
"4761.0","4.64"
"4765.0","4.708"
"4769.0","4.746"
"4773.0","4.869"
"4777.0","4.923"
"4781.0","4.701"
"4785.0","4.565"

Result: 4.0 angstrom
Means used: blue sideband 4.98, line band 4.68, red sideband 4.82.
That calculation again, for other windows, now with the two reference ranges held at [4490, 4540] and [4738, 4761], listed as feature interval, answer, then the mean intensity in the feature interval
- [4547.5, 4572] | -0.5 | 4.59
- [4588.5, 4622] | -1.9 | 4.81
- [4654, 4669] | -0.5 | 4.78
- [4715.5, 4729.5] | -0.3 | 4.8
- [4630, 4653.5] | 0.4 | 4.52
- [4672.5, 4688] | -0.1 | 4.68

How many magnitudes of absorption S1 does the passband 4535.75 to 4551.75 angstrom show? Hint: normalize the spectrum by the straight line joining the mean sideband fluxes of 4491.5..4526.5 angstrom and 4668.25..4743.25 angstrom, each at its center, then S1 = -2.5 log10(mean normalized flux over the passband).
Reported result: 0.08 mag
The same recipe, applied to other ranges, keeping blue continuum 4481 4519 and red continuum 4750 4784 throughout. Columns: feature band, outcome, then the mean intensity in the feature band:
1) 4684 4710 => -0.02 mag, 4.72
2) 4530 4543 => 0.06 mag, 4.23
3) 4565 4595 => -0.03 mag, 4.66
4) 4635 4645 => 0.01 mag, 4.54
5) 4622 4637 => -0.04 mag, 4.74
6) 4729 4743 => 0.00 mag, 4.68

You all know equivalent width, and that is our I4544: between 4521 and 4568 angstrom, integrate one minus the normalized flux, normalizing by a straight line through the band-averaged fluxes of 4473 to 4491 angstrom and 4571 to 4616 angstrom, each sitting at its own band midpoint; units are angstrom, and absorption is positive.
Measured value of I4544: 1.7 angstrom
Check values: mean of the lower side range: 4.26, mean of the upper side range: 4.75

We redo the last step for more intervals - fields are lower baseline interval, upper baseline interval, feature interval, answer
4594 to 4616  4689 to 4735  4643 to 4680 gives 0.97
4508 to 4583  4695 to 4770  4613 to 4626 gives -0.98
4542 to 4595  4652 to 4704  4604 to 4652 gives -0.93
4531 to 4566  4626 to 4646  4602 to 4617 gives -1.44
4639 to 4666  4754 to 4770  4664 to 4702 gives -0.62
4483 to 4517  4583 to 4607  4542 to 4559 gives 0.57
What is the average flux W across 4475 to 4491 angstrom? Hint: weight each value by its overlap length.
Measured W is 4.23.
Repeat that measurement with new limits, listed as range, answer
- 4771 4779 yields 4.9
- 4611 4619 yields 5.01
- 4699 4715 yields 4.76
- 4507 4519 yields 4.42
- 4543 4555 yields 4.33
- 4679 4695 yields 4.64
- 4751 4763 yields 4.61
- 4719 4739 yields 4.73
